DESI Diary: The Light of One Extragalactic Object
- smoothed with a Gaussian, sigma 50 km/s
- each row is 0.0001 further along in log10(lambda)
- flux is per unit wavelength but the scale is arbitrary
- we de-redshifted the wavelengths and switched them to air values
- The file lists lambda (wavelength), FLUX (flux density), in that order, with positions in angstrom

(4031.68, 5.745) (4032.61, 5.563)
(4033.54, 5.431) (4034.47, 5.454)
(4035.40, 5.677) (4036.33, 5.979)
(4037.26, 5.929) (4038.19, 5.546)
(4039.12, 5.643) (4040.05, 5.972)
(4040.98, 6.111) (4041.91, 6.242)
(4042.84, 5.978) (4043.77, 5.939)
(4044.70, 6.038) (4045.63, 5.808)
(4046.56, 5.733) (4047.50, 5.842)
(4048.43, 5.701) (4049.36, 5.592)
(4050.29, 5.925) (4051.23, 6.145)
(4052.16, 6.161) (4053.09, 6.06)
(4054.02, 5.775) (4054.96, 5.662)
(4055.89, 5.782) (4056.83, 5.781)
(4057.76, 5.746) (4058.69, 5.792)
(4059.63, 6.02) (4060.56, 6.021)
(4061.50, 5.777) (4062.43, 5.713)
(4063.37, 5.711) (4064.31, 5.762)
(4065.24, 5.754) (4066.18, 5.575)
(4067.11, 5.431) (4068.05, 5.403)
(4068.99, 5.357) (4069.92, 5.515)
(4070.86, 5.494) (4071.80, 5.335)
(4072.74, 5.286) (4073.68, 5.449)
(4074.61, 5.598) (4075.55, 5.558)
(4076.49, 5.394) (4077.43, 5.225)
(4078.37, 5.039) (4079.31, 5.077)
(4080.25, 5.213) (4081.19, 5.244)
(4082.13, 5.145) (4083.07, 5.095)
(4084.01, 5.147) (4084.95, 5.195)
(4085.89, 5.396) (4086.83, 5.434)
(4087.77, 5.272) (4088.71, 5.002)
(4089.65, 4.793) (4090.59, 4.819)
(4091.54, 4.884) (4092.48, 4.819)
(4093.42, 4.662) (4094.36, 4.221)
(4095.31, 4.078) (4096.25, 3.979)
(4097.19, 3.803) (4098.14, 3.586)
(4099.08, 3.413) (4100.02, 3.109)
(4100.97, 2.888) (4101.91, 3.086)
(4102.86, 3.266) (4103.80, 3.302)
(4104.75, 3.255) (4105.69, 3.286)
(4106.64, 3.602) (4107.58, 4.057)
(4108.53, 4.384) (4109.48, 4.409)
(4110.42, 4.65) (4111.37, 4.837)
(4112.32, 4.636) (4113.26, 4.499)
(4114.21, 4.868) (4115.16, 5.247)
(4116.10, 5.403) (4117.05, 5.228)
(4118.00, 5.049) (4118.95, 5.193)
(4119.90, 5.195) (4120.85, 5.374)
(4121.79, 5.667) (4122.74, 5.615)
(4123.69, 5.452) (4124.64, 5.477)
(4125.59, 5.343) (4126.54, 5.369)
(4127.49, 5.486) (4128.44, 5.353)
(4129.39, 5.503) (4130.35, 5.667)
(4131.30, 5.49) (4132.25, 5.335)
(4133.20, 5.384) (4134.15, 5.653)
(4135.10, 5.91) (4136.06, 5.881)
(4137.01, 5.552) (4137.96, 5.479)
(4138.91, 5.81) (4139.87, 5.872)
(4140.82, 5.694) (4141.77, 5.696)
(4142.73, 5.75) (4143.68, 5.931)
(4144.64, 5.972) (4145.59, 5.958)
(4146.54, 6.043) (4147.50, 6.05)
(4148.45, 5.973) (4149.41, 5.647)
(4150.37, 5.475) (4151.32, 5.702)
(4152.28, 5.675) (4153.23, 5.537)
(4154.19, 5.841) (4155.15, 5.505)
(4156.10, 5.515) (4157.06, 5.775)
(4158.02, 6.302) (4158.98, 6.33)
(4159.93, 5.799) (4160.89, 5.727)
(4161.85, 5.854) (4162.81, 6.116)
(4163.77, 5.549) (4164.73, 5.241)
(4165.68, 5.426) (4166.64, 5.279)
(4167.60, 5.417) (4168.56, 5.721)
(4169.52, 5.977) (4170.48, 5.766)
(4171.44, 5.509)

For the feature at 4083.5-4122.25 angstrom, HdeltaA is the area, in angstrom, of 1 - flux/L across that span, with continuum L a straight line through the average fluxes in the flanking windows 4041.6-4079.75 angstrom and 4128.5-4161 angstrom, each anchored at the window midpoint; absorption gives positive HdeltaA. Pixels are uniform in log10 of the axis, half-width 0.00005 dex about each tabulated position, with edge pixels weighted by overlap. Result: 8.5 angstrom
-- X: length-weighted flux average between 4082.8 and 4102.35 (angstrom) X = 4.41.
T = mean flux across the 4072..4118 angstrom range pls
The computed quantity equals 4.59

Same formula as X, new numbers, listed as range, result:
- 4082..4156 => 5.02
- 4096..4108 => 3.42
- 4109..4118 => 4.87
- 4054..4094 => 5.39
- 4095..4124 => 4.33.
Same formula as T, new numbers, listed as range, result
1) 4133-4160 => 5.79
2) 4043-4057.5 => 5.86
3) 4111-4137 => 5.34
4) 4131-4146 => 5.71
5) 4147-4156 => 5.7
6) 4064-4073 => 5.49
